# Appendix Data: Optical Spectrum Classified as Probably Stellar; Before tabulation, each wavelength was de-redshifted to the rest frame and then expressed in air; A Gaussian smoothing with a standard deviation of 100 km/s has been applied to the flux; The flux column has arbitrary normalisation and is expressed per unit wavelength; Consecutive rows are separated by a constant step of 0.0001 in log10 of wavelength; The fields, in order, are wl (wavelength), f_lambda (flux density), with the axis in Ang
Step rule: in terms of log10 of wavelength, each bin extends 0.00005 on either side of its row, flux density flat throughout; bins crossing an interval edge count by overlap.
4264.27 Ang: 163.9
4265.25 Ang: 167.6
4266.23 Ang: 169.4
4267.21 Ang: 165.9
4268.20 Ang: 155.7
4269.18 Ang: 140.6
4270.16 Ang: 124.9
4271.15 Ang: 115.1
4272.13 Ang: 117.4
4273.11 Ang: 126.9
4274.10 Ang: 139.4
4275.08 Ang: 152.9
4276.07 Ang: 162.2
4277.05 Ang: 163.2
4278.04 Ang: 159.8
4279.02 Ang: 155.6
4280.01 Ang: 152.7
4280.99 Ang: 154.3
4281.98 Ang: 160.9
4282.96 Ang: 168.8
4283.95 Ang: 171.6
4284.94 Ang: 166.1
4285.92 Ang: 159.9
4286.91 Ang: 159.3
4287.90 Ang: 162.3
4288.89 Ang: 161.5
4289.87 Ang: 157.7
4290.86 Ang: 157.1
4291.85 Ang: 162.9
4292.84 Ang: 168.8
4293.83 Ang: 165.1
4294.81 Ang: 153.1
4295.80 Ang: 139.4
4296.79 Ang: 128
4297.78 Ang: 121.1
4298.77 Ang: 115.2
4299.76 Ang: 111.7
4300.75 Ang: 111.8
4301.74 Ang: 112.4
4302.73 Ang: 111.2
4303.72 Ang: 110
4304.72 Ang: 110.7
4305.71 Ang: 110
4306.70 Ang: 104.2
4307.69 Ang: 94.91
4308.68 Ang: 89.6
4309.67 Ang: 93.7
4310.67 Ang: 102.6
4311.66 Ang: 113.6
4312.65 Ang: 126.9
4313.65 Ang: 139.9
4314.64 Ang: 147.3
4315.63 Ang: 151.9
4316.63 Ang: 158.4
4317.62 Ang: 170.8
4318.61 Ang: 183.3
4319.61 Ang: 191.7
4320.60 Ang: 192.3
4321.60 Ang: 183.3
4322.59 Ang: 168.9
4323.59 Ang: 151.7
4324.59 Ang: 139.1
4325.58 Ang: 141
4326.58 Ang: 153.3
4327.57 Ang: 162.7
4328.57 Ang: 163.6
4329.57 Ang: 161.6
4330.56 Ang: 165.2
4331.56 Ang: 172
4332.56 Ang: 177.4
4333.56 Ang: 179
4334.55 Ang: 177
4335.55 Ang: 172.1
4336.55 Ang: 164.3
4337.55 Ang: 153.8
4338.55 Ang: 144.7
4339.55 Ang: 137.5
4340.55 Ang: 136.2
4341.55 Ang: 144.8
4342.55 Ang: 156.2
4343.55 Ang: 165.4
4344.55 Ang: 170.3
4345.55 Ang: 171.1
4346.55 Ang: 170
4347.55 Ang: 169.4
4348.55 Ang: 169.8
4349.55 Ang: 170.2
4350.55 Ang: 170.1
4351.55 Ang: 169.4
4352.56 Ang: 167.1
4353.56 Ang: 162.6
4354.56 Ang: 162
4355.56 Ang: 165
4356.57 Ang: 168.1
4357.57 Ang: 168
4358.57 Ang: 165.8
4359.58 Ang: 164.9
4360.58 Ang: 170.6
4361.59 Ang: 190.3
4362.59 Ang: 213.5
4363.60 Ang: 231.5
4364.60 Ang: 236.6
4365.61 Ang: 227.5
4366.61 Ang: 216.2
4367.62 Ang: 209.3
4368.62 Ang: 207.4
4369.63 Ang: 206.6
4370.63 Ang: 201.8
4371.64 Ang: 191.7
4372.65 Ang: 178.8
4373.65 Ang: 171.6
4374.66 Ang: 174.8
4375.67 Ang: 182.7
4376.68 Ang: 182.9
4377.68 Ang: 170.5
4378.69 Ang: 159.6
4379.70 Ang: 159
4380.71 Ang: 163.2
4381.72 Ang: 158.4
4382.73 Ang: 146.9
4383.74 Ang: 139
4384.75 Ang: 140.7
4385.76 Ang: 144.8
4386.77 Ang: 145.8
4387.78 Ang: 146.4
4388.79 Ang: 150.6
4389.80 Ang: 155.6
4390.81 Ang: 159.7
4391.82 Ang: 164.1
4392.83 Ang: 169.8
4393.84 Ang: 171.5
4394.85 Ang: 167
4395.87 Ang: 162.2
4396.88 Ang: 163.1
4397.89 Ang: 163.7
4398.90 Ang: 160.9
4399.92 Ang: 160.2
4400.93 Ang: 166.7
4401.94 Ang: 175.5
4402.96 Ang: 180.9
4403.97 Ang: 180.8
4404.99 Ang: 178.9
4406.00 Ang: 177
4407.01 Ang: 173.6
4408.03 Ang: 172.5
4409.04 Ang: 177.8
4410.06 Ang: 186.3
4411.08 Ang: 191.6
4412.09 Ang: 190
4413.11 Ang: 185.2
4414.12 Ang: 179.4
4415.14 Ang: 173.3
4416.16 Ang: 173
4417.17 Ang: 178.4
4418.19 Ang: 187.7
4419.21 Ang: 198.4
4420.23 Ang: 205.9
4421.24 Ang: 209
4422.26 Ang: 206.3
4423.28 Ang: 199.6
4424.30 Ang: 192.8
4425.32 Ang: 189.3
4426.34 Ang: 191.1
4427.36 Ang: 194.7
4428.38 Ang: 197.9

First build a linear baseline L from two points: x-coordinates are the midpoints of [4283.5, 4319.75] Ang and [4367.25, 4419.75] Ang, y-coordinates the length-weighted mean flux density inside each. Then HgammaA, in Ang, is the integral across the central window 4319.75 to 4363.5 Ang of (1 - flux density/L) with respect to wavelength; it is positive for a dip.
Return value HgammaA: -4.0 Ang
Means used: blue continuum 137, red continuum 172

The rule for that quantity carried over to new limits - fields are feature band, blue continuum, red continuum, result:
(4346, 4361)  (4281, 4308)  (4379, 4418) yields -1.21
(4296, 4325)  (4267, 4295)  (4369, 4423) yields 4.78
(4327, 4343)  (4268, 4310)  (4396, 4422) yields -0.64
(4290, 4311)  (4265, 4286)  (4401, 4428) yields 4.60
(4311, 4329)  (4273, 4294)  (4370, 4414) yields 0.56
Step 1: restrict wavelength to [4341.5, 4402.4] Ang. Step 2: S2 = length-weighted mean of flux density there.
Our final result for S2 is 172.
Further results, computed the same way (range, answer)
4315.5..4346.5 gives 163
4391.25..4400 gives 165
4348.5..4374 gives 187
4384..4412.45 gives 167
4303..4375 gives 163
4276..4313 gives 137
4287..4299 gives 150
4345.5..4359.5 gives 168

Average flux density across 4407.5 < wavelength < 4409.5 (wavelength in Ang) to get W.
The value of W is 175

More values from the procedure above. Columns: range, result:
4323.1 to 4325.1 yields 145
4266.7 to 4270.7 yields 146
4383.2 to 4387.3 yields 143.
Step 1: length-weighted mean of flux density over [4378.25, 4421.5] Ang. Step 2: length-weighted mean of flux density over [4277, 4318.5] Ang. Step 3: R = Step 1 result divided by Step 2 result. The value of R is 1.22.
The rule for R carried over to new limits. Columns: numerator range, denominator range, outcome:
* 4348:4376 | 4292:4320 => 1.43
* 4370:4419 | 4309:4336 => 1.08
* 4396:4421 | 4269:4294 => 1.16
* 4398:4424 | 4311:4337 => 1.13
